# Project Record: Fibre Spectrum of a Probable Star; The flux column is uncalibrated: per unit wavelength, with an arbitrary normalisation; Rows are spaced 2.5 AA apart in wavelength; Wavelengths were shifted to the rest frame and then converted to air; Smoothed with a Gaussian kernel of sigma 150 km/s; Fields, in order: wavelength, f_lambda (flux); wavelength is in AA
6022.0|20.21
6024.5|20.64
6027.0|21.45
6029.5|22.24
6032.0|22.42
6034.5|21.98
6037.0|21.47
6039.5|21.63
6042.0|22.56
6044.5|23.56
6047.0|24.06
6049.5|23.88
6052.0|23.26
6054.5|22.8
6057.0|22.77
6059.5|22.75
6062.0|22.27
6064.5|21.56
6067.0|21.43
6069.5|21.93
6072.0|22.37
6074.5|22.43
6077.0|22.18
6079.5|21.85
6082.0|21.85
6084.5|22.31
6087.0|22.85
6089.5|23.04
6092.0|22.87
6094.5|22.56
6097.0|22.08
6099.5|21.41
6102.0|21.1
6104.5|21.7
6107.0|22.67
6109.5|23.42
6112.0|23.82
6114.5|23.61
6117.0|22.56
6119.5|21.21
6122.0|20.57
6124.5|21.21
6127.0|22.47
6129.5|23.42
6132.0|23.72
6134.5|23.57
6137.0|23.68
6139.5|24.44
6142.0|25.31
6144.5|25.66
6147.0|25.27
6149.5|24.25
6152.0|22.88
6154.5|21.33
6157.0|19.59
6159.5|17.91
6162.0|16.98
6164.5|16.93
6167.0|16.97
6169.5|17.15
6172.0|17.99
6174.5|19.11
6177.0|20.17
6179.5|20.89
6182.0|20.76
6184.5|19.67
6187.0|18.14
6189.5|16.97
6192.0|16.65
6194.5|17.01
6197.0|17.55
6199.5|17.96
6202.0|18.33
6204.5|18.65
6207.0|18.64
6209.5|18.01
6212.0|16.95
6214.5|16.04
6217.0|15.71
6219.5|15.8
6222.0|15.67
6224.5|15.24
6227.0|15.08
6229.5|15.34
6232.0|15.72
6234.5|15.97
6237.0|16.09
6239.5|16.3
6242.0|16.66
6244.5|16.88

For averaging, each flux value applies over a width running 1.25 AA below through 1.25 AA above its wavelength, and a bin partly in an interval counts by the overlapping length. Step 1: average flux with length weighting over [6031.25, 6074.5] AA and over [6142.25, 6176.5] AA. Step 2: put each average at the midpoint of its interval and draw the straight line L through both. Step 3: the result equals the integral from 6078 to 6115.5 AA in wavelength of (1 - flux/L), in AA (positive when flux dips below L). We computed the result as -1.5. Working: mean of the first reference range 22.5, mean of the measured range 22.5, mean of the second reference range 20.3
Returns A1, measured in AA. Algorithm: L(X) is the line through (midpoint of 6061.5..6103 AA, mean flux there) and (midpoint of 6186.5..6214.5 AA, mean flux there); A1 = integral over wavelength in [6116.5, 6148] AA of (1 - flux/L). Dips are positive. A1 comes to -4.9 AA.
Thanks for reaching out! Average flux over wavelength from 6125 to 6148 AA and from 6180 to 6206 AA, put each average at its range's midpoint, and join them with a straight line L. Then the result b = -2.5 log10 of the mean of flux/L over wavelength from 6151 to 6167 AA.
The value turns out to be 0.15 mag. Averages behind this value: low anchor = 24.1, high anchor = 18.3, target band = 19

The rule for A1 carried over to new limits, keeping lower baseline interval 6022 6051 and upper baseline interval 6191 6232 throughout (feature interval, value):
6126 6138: -2.6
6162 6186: -1.1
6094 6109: -1.3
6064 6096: -2.1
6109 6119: -1.7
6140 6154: -4.2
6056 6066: -0.4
